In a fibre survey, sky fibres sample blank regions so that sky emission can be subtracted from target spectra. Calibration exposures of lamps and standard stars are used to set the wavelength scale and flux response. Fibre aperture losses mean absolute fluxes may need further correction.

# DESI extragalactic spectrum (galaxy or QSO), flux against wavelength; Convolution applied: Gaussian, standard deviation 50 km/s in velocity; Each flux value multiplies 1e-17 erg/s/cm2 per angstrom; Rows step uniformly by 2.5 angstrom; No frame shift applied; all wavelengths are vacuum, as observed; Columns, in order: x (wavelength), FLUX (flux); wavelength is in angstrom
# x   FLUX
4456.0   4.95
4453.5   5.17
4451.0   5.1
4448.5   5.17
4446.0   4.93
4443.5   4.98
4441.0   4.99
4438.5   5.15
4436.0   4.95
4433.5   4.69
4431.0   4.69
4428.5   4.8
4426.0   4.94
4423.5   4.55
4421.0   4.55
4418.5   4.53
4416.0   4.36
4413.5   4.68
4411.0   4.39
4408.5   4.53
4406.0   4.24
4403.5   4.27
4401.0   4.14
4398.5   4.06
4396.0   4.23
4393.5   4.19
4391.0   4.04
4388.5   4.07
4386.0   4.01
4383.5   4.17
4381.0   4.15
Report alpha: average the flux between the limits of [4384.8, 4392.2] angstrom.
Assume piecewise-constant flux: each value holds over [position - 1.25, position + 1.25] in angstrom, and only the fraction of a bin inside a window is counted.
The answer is 4.04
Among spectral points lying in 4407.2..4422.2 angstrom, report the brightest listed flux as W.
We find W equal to 4.68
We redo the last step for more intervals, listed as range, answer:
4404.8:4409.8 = 4.53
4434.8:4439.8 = 5.15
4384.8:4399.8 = 4.23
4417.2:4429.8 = 4.94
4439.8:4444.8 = 4.99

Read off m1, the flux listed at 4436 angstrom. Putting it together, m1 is 4.95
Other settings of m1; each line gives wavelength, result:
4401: 4.14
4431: 4.69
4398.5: 4.06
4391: 4.04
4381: 4.15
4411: 4.39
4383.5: 4.17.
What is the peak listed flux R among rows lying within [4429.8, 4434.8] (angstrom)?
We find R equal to 4.69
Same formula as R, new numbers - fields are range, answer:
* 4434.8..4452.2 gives 5.17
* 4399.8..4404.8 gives 4.27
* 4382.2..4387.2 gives 4.17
